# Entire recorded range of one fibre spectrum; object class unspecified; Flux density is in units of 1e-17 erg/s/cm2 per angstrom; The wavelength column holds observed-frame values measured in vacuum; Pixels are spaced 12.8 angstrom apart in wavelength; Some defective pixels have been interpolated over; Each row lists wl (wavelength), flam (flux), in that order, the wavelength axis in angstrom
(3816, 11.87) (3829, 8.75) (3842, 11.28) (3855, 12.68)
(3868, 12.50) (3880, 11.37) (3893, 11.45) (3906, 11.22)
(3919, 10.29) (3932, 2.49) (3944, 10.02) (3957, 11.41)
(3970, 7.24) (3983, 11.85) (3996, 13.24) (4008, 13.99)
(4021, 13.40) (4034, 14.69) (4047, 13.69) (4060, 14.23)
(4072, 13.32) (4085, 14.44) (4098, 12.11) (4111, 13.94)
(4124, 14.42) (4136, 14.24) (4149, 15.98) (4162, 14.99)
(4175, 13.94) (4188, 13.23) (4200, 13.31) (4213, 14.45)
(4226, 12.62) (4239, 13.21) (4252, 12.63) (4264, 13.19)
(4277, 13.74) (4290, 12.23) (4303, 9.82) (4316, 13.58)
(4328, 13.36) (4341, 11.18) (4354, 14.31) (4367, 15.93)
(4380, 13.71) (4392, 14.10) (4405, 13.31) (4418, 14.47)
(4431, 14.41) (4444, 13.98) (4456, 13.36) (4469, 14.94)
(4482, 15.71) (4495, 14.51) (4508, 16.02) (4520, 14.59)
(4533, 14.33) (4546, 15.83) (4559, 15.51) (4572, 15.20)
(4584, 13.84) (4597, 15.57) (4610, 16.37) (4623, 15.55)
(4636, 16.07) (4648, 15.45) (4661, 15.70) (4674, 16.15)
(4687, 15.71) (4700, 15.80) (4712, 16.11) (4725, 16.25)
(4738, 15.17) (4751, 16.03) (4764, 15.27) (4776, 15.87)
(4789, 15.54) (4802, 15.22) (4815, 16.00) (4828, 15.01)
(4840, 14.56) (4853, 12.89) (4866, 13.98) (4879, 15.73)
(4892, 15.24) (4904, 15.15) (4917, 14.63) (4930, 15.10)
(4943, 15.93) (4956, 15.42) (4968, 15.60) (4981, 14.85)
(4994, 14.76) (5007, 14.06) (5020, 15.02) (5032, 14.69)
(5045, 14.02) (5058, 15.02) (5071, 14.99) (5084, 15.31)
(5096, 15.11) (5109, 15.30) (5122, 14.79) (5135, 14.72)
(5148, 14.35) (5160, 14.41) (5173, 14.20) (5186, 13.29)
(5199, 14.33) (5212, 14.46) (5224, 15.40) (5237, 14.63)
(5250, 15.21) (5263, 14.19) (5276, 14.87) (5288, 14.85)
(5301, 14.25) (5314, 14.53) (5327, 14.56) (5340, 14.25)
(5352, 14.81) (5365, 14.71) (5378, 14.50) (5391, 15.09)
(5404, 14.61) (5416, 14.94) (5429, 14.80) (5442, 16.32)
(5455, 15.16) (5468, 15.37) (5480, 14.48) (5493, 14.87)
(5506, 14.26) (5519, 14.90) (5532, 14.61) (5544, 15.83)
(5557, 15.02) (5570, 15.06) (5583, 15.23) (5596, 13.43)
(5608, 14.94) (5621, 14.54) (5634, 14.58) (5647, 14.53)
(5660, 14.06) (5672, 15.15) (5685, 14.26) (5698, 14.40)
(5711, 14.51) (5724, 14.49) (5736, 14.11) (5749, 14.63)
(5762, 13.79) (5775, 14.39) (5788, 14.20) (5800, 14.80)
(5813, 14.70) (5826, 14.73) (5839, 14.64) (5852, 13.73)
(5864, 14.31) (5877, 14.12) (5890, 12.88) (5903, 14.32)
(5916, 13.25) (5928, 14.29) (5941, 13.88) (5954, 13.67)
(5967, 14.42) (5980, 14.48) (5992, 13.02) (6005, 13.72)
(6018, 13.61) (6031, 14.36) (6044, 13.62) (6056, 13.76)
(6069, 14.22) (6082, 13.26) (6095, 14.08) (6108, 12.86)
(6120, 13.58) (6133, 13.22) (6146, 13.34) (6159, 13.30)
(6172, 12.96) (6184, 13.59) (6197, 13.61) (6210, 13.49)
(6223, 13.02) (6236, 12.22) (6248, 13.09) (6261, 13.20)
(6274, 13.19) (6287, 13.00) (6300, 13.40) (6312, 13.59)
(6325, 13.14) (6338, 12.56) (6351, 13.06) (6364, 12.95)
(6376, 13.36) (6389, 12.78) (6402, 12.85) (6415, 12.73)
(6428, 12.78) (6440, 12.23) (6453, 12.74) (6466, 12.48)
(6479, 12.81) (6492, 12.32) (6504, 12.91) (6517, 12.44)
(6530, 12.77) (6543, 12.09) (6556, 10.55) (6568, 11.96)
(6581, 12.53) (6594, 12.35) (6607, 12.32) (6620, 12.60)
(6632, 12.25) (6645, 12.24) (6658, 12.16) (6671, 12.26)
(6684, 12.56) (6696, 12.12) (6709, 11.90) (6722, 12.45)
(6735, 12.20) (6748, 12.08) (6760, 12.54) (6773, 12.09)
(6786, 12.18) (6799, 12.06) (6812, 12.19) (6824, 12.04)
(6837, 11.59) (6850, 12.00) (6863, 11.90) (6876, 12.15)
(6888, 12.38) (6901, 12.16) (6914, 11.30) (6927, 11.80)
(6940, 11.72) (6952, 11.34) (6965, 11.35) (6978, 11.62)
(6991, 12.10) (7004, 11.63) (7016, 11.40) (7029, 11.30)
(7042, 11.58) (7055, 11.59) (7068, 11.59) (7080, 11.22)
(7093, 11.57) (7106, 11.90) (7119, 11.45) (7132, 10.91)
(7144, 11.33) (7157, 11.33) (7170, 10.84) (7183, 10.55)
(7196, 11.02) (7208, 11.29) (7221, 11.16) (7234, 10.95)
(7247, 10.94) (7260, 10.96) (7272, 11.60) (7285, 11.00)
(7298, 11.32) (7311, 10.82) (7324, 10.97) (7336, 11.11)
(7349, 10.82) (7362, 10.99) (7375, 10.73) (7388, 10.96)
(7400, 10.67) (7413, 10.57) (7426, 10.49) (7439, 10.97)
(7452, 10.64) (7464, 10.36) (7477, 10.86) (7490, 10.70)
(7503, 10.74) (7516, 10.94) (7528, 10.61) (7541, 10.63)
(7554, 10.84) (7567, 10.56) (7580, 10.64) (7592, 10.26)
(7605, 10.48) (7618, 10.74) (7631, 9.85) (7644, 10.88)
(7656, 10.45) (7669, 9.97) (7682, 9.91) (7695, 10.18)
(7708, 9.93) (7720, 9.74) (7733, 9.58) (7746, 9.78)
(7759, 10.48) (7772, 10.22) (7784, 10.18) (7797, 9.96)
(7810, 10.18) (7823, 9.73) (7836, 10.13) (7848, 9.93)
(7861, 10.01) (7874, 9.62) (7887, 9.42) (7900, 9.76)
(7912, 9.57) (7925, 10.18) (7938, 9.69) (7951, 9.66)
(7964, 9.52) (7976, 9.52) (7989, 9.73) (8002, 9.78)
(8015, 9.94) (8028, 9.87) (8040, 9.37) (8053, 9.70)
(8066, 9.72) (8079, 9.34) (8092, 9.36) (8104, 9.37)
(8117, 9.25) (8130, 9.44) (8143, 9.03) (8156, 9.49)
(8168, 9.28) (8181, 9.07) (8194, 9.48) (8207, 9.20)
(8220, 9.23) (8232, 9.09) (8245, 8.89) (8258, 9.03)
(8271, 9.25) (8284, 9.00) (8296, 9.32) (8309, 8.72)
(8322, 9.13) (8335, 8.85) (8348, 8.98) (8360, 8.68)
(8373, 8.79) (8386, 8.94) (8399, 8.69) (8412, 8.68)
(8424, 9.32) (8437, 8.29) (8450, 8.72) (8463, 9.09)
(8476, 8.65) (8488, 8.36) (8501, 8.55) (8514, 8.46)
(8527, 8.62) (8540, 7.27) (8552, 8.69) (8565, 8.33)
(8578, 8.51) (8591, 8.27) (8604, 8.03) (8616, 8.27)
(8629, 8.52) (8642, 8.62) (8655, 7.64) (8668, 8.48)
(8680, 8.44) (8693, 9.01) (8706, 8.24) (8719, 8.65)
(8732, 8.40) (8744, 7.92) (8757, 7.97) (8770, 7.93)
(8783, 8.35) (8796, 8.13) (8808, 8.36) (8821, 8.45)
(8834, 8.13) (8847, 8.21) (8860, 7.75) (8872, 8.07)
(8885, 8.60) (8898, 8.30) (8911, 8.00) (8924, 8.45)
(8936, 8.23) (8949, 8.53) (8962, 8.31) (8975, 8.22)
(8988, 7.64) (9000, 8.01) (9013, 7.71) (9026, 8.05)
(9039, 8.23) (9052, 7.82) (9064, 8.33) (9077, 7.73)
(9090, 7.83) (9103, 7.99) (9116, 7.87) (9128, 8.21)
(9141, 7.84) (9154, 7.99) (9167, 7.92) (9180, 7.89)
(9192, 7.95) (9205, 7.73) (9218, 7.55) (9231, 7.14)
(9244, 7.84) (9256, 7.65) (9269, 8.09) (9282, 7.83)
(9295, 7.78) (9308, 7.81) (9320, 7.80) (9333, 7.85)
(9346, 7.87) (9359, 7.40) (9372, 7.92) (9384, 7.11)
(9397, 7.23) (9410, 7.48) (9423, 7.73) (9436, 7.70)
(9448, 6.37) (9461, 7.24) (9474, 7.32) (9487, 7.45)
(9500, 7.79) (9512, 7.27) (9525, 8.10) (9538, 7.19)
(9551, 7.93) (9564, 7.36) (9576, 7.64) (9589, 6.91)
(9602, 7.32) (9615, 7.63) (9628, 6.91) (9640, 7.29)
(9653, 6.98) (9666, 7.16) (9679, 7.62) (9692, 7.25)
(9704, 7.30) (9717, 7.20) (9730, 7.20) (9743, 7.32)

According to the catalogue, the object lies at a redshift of -0.001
